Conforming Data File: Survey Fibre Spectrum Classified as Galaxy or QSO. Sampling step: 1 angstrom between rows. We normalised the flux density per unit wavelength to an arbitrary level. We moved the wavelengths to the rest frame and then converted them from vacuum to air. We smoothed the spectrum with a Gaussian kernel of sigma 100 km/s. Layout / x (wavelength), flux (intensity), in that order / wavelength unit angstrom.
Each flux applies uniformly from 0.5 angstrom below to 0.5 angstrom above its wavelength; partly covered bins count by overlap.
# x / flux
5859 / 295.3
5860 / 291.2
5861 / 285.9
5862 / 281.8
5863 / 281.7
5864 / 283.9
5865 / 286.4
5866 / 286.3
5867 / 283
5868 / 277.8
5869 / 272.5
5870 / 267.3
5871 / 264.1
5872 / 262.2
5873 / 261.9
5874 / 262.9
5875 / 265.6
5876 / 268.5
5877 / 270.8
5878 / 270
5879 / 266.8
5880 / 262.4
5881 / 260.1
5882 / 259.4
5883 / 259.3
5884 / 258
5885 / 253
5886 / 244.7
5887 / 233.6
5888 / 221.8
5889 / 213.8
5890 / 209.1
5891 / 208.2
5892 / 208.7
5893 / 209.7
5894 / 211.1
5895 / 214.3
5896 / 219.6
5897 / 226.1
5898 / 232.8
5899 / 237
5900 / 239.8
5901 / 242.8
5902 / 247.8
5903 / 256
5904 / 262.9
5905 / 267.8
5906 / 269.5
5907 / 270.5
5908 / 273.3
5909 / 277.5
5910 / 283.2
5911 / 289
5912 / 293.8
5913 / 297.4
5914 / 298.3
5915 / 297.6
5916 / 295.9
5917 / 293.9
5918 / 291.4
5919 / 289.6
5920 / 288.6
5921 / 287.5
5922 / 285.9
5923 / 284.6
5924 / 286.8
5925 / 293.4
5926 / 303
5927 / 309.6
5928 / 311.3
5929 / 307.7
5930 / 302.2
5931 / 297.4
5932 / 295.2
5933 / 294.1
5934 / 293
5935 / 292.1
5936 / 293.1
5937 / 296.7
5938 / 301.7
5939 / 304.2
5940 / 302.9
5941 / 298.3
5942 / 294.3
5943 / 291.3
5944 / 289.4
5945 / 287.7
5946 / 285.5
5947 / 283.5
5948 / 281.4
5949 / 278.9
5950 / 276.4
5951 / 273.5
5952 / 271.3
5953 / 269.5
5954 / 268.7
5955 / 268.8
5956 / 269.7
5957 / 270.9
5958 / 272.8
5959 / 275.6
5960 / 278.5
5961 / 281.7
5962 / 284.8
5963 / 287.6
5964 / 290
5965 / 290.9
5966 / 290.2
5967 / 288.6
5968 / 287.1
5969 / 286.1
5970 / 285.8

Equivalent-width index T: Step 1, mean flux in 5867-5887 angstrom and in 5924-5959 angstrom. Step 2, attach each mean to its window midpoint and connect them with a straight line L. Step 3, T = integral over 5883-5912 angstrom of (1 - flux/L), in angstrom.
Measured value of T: 3.0 angstrom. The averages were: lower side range 263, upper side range 289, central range 243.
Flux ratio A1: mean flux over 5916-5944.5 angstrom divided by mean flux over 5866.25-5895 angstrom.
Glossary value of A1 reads 1.18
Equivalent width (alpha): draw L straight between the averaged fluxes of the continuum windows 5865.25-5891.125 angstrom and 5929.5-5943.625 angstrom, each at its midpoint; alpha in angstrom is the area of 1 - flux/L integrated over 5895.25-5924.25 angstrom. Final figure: 0.8 angstrom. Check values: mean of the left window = 257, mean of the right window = 297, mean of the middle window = 271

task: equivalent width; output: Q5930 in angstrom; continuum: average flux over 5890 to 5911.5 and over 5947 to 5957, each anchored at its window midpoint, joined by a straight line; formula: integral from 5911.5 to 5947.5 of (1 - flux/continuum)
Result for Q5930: -4.8 angstrom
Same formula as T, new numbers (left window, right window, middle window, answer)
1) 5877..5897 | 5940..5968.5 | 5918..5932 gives -1.8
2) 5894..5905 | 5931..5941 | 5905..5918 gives -1.4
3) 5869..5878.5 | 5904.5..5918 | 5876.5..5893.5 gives 1.9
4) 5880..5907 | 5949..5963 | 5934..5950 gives -1.5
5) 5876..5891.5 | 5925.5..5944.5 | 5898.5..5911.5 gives 0.3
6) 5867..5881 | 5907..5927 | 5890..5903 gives 2.5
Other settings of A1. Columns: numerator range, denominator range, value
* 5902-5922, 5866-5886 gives 1.06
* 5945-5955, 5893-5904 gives 1.19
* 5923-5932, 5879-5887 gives 1.17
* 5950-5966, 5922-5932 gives 0.93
